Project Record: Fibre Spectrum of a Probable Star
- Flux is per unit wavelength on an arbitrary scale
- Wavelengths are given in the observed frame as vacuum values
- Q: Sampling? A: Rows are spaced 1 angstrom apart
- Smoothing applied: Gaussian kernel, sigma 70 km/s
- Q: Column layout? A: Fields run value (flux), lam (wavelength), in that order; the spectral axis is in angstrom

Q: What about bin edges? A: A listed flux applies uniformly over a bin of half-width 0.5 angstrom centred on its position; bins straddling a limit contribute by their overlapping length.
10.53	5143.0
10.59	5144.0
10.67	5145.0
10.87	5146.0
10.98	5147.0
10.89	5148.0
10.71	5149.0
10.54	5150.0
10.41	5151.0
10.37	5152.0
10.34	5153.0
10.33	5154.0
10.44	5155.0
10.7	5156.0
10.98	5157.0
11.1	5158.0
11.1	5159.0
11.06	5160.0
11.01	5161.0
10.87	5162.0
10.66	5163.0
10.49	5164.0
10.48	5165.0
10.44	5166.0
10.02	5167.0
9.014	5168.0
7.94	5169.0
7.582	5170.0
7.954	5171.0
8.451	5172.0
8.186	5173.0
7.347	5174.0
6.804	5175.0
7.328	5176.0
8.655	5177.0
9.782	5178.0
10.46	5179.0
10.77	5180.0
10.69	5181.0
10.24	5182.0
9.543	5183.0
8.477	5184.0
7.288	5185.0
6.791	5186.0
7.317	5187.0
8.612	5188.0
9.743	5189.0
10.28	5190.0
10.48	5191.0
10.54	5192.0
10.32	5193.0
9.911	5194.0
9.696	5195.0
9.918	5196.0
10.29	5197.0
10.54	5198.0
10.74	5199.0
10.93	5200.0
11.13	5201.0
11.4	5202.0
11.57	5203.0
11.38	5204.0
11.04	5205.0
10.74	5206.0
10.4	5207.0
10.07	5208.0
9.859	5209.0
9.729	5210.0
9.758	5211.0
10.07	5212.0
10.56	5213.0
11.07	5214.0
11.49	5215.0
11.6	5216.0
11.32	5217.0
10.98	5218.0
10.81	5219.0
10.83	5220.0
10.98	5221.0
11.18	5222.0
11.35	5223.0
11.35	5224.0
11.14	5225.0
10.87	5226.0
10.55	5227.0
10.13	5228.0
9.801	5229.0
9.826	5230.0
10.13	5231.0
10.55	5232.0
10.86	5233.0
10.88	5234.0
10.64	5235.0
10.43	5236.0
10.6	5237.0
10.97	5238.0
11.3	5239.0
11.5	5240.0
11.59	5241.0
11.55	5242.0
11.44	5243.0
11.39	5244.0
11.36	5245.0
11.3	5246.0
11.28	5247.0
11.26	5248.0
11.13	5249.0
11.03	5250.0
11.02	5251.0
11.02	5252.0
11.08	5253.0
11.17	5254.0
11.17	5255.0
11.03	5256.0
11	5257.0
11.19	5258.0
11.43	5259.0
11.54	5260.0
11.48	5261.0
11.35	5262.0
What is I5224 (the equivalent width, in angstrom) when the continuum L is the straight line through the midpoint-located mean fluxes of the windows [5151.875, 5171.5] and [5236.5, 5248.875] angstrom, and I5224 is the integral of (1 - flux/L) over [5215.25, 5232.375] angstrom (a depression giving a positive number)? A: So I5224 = 0.3 angstrom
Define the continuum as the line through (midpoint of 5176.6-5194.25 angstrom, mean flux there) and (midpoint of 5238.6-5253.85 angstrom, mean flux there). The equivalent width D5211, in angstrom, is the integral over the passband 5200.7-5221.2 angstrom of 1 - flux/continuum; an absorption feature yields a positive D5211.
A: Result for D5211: -1.2 angstrom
